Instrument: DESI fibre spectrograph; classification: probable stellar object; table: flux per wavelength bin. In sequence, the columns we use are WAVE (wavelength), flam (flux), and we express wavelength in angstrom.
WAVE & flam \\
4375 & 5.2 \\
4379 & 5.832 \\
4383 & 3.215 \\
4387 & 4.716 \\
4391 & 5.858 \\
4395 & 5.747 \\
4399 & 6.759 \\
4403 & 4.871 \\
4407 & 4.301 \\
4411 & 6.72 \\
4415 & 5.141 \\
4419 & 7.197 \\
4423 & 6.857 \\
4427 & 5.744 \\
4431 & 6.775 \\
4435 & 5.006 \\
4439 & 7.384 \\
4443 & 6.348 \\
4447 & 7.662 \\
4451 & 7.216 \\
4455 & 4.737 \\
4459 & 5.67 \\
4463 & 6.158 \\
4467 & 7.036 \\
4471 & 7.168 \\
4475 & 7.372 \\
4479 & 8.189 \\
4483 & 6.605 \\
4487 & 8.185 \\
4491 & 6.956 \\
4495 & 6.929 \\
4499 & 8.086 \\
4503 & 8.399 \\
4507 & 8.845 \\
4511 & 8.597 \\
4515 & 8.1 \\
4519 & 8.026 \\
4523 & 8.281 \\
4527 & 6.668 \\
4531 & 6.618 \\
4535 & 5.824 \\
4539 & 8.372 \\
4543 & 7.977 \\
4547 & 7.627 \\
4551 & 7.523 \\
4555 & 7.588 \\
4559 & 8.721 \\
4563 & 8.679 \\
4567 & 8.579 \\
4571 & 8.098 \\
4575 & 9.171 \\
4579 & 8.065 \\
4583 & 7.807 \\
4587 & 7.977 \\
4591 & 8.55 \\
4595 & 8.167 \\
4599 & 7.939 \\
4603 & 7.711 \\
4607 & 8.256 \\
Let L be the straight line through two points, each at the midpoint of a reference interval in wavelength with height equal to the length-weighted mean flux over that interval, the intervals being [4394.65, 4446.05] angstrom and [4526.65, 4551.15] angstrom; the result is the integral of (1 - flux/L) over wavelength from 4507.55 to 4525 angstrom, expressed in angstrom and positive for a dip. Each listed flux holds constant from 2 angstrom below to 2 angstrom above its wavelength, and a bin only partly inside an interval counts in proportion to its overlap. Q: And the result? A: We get -3.2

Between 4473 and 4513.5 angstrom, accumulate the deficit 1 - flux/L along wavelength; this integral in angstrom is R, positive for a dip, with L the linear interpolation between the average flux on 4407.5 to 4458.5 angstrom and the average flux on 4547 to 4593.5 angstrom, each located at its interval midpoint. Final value -3.7 angstrom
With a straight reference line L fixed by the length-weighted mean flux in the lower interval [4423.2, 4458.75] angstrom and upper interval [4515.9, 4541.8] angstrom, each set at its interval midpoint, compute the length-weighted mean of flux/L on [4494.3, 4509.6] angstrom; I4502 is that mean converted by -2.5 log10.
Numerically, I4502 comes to -0.16 mag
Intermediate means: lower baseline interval 6.35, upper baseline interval 7.35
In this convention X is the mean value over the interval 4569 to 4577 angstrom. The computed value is 8.63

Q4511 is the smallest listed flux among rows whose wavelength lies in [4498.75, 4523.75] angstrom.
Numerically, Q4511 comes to 8.026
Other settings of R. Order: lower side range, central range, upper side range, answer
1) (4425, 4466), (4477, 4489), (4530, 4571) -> -1.5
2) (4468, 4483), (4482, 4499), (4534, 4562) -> 0.4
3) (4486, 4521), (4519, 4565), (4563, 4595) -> 3.0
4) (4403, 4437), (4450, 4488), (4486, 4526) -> 1.8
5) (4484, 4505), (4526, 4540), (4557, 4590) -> 2.2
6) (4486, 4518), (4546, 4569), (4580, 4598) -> -0.2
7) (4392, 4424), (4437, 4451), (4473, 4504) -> -1.0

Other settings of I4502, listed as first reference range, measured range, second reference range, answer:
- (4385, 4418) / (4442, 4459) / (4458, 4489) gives 0.03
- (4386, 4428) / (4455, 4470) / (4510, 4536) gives 0.08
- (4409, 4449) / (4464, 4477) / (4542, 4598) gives -0.02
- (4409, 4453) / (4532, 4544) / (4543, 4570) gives 0.09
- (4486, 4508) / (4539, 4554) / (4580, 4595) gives 0.03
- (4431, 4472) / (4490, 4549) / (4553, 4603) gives -0.04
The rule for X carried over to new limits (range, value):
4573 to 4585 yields 8.35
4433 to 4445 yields 6.25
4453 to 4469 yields 5.9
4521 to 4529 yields 7.47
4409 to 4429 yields 6.33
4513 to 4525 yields 8.14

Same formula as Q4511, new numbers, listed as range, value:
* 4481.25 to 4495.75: 6.605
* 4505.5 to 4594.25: 5.824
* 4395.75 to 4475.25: 4.301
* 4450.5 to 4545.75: 4.737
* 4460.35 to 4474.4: 6.158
